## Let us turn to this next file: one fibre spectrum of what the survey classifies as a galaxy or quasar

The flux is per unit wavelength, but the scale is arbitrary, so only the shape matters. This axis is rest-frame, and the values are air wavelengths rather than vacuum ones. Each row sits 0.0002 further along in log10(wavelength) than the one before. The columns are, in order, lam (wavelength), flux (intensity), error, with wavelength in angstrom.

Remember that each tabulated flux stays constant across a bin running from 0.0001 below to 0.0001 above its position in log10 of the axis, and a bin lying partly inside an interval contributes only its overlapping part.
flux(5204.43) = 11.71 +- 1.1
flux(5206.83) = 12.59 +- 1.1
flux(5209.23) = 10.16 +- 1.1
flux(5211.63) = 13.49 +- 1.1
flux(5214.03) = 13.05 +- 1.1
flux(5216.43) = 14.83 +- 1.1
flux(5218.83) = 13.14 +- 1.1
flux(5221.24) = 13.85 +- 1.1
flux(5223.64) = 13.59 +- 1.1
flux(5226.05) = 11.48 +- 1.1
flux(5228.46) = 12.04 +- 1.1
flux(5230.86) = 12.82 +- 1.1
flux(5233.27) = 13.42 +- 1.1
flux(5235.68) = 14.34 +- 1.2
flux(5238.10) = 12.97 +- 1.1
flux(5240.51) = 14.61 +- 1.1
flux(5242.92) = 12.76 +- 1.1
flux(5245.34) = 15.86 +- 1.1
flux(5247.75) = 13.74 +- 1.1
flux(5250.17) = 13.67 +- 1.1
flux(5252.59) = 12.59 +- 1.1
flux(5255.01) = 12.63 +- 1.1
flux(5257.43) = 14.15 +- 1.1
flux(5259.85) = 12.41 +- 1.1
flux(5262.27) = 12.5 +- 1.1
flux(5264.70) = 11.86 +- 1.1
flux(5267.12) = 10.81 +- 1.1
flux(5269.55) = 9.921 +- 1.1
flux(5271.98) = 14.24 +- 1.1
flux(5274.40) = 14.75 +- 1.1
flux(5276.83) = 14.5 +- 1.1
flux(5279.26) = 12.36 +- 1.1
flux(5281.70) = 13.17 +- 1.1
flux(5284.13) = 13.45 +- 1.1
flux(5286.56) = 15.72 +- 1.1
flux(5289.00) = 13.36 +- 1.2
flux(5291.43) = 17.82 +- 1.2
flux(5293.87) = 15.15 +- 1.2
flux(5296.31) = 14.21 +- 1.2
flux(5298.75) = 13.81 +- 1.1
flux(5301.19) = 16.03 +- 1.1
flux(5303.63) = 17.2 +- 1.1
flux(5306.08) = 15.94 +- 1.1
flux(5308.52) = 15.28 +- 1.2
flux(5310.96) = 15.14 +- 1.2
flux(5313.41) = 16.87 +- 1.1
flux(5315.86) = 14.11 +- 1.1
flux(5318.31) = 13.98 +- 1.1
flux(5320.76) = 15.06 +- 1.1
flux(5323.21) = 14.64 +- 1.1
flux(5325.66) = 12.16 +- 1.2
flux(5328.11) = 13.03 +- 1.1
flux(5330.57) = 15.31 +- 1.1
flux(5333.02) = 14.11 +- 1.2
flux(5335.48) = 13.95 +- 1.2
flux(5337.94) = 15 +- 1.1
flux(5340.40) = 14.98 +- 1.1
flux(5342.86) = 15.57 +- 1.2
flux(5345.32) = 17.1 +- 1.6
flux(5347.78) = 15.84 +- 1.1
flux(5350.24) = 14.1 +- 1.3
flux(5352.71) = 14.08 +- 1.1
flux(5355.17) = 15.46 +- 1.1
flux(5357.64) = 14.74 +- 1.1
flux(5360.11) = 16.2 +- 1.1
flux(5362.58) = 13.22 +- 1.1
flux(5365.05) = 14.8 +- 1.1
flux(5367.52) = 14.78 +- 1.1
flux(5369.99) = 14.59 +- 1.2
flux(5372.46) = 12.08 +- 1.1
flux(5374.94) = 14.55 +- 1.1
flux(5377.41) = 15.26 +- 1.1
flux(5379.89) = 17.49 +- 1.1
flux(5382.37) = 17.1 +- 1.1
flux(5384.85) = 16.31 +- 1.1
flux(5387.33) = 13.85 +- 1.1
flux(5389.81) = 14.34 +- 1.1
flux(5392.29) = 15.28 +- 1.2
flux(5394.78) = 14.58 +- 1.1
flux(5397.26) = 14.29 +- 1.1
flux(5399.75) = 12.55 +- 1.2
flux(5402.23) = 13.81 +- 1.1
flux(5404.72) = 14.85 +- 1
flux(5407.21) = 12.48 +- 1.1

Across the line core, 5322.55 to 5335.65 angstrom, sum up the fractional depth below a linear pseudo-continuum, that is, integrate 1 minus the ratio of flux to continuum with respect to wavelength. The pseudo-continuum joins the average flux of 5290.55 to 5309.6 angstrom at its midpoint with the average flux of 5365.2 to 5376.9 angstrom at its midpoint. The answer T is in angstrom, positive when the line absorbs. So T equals 1.1 angstrom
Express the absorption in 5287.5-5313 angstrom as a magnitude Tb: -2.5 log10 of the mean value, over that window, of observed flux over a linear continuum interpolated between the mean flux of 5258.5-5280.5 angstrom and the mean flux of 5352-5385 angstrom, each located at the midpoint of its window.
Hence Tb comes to -0.158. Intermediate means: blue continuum 12.6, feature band 15.4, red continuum 15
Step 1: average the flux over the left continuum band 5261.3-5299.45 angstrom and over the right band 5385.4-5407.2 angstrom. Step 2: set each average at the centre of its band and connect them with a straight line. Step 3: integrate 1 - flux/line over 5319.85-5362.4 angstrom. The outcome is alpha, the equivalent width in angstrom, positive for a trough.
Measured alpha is -2.58 angstrom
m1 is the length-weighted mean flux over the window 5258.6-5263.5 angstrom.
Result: 12.5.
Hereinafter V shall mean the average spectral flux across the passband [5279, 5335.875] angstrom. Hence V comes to 14.7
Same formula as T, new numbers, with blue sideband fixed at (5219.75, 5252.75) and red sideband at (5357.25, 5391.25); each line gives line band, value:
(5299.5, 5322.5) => -1.9 angstrom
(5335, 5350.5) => -0.8 angstrom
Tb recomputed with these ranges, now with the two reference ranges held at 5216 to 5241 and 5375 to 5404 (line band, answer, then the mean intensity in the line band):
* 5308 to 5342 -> -0.02 mag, 14.5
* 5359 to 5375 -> 0.03 mag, 14.3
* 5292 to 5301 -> -0.06 mag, 14.8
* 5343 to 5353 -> -0.06 mag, 15.4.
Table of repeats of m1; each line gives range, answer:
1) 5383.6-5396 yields 14.9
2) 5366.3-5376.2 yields 14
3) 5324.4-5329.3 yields 12.6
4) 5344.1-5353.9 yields 15.3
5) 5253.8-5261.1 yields 13.1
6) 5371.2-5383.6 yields 15.3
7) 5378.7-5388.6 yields 16.2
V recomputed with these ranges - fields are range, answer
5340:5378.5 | 14.8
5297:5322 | 15.3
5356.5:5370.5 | 14.7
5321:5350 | 14.7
